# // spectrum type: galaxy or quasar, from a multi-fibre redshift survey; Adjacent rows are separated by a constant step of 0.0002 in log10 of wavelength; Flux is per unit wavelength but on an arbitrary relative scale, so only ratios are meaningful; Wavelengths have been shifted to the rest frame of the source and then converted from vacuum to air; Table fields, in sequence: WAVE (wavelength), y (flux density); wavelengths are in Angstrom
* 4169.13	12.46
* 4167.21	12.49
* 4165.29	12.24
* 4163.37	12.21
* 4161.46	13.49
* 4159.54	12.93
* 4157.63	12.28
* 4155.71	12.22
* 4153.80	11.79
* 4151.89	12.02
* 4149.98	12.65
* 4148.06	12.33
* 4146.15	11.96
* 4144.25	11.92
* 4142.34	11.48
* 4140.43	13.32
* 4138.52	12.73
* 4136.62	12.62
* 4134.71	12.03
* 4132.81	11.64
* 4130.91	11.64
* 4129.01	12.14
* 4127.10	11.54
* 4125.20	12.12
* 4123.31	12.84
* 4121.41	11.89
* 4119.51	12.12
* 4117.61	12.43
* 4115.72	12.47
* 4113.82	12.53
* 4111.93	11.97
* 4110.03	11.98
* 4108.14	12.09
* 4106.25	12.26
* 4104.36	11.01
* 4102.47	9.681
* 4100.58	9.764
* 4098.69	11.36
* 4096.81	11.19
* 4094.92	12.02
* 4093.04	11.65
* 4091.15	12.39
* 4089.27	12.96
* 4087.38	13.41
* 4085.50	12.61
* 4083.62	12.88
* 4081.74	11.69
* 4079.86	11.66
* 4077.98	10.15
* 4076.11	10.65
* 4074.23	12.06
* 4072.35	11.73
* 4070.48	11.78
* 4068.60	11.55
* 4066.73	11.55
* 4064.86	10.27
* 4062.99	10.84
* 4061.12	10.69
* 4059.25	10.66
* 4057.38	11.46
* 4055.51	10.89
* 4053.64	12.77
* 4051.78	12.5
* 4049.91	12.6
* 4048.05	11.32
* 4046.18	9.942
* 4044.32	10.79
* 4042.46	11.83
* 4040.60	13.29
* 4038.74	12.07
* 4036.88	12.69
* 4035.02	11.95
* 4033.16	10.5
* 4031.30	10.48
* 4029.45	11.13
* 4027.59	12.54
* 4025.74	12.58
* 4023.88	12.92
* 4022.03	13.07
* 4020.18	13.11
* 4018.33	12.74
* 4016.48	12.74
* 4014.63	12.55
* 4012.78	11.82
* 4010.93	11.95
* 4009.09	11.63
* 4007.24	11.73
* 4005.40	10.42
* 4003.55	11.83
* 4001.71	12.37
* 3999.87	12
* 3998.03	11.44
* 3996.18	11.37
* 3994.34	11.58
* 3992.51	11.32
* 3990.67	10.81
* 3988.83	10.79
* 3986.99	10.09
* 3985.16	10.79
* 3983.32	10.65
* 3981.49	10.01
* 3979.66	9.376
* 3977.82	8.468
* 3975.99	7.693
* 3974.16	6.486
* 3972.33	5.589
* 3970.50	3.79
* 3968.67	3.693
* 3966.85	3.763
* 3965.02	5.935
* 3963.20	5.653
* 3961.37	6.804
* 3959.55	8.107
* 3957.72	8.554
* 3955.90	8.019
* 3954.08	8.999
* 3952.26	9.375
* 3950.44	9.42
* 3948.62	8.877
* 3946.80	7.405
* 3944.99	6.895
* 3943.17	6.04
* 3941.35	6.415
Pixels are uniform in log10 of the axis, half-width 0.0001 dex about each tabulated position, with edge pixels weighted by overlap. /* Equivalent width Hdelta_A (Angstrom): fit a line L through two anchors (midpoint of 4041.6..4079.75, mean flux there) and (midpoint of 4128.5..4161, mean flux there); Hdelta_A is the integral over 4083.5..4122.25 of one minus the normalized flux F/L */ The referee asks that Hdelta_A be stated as -0.5 Angstrom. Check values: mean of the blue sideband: 11.3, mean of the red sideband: 12.2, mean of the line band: 11.9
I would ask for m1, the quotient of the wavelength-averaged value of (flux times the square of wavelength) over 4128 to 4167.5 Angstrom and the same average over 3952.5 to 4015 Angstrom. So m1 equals 1.43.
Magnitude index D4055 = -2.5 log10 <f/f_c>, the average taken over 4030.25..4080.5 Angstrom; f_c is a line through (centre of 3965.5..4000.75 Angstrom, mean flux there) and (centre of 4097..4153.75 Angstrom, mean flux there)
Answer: -0.10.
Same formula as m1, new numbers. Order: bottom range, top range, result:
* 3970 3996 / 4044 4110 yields 1.30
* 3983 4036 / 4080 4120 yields 1.06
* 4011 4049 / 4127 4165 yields 1.08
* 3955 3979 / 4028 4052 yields 1.89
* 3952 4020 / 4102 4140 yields 1.35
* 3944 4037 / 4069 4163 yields 1.29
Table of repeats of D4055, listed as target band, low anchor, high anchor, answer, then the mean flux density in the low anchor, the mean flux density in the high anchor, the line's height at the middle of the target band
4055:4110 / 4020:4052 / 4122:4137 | 0.05 mag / 11.9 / 12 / 12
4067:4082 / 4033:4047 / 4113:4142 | 0.05 mag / 11.7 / 12.3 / 11.9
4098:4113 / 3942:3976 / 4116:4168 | -0.01 mag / 6.87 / 12.3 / 11.2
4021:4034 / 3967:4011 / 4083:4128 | -0.14 mag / 9.69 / 12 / 10.4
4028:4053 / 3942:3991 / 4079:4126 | -0.16 mag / 7.81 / 12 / 10.1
